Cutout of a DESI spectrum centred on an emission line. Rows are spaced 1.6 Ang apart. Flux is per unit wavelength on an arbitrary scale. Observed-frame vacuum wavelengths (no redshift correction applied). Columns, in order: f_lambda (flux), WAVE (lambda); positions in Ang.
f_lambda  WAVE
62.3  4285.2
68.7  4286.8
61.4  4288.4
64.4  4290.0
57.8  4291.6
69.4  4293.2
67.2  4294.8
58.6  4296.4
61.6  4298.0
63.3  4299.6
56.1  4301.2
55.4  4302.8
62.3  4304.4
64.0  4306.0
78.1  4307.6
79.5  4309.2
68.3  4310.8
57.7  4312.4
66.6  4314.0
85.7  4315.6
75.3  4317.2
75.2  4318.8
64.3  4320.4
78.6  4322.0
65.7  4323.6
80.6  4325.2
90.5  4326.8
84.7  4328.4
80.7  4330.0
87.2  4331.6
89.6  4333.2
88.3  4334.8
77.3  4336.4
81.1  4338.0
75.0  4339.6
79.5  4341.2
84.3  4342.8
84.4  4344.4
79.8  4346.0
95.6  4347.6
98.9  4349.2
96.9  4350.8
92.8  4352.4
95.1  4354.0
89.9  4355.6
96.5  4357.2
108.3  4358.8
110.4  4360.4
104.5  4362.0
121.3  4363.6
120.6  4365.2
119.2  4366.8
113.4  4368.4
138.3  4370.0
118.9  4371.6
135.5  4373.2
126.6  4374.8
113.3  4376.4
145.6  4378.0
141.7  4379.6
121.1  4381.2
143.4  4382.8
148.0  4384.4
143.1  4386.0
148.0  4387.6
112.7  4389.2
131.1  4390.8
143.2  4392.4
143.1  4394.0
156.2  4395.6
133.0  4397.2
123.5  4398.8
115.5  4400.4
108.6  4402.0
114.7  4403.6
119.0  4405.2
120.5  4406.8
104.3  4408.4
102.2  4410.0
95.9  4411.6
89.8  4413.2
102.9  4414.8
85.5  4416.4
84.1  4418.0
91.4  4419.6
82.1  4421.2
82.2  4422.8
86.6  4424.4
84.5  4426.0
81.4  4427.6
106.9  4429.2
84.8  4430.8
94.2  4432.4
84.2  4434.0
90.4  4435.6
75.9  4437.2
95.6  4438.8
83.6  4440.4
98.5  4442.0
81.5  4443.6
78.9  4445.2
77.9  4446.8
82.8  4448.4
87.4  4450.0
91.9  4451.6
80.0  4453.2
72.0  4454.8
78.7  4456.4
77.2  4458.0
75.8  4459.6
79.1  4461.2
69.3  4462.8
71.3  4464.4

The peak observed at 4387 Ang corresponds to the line C IV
